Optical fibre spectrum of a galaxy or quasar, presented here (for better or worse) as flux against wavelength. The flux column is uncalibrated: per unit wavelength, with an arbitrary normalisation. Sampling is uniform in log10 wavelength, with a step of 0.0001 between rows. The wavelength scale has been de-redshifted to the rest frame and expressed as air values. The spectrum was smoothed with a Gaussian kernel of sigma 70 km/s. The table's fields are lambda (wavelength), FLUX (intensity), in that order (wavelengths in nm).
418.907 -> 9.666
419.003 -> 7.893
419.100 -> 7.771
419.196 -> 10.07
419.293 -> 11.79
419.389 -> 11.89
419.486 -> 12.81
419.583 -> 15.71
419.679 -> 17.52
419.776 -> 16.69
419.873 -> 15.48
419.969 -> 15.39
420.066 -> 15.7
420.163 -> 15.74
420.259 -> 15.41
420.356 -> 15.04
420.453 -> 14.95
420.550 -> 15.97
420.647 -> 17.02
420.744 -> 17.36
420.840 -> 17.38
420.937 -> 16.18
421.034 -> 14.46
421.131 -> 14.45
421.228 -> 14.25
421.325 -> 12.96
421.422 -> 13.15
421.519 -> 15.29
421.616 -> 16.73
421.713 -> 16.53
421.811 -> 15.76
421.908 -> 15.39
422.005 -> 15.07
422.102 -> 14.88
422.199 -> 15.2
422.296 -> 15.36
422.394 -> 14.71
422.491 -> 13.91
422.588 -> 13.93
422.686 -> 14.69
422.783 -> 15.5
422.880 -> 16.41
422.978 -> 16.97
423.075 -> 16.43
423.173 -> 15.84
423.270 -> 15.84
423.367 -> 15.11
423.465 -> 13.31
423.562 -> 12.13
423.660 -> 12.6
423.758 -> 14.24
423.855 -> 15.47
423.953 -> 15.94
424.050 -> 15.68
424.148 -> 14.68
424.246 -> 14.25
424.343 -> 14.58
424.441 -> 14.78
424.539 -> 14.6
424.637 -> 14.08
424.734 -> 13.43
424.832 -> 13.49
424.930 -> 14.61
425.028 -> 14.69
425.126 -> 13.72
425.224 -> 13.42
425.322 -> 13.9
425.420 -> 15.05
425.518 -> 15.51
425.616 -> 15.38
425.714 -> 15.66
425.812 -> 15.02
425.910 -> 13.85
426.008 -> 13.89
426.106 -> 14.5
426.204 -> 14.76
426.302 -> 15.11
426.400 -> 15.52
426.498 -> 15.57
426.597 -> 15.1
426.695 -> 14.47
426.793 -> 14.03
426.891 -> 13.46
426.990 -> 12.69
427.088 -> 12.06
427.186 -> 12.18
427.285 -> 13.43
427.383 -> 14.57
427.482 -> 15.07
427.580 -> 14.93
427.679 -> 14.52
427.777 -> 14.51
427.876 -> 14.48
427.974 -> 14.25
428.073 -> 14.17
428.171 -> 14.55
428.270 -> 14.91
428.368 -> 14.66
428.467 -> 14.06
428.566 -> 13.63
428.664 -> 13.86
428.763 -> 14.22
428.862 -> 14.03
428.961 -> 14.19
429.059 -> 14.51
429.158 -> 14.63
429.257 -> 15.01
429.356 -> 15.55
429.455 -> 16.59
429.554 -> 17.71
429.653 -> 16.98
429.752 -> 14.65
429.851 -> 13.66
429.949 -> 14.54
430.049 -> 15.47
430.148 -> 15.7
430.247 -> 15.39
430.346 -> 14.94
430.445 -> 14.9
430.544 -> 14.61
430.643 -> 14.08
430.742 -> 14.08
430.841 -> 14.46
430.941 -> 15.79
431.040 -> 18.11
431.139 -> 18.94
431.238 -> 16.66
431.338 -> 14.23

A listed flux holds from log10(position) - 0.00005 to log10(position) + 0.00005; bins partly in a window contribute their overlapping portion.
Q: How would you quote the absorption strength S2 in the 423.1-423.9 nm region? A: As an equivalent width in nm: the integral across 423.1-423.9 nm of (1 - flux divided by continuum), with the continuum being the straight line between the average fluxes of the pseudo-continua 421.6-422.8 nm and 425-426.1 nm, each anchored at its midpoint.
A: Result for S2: 0.03 nm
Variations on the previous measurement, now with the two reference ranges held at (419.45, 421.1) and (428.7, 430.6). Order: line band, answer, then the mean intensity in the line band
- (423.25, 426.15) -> 0.20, 14.4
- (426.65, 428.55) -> 0.15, 14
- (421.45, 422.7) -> 0.04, 15.2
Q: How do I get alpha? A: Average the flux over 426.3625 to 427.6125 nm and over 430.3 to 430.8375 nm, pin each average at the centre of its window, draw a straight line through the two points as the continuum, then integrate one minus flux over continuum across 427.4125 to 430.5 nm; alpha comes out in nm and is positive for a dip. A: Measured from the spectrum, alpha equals -0.113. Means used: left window 14.1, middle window 14.8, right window 14.5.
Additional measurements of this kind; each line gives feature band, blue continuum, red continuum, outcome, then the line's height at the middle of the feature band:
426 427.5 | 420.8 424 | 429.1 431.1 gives 0.11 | 15.2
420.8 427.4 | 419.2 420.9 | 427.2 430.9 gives 0.16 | 15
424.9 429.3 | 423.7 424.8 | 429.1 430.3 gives 0.21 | 15.1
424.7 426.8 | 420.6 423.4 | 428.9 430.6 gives 0.10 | 15.3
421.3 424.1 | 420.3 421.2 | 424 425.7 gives 0.03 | 15.2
